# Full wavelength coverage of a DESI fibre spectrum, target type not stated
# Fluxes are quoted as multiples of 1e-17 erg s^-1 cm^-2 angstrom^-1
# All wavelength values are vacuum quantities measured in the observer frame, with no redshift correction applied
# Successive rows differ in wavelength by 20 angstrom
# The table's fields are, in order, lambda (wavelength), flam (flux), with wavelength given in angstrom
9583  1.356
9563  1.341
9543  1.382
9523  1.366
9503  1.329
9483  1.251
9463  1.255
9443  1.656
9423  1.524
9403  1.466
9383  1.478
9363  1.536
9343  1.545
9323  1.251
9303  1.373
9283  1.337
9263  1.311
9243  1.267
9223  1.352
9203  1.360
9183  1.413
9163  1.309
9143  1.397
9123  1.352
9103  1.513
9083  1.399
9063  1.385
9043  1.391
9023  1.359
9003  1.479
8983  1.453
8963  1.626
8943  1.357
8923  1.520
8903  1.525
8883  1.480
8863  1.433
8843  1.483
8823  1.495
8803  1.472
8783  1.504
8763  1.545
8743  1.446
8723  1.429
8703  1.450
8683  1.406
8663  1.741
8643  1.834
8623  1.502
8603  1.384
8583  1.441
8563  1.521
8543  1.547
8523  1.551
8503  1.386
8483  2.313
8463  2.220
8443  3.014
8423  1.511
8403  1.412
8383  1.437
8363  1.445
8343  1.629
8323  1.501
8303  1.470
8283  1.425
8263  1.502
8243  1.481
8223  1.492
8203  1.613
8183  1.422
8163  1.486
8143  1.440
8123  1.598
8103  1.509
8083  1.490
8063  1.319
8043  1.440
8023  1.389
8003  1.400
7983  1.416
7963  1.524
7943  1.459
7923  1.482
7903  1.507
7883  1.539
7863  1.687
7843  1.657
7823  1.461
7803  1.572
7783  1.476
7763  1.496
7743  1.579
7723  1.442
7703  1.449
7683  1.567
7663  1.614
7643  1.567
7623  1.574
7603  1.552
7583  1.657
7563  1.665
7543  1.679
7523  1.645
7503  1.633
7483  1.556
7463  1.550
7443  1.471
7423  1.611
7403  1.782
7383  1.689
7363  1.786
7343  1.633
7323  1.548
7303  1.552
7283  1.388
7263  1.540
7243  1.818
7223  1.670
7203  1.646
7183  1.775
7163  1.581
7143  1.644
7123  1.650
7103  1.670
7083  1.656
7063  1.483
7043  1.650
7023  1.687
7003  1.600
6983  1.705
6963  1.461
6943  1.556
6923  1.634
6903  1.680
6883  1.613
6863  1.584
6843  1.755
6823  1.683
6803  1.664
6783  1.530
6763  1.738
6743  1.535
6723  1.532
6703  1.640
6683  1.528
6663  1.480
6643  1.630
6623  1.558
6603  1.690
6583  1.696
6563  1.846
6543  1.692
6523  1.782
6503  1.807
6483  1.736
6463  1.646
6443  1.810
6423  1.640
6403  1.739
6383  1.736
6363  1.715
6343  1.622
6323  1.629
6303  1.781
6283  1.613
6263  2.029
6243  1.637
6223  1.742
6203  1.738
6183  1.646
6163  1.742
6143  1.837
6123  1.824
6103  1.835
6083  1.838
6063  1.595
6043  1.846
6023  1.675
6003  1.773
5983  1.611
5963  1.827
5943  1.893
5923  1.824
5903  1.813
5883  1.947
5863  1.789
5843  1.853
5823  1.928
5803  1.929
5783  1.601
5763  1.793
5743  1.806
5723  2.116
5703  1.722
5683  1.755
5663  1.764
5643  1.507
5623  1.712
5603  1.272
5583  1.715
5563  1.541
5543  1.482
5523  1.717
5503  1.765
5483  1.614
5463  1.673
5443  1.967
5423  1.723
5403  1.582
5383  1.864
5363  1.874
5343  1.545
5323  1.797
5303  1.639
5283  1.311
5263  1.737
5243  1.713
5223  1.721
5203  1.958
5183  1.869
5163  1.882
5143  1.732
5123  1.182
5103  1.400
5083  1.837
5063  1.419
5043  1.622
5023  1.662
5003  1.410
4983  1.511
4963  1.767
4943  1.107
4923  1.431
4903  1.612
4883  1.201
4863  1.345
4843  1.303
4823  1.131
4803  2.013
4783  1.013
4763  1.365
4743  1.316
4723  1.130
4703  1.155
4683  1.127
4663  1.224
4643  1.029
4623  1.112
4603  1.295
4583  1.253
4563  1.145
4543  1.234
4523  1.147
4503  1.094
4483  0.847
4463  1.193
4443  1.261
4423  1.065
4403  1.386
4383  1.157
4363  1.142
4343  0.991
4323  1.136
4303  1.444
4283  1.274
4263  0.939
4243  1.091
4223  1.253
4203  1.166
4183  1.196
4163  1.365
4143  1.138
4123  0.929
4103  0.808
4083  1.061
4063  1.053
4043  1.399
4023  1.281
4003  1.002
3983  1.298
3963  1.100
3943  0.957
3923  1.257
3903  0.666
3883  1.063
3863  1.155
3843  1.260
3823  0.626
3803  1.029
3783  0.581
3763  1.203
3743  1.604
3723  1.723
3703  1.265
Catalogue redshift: 0.288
